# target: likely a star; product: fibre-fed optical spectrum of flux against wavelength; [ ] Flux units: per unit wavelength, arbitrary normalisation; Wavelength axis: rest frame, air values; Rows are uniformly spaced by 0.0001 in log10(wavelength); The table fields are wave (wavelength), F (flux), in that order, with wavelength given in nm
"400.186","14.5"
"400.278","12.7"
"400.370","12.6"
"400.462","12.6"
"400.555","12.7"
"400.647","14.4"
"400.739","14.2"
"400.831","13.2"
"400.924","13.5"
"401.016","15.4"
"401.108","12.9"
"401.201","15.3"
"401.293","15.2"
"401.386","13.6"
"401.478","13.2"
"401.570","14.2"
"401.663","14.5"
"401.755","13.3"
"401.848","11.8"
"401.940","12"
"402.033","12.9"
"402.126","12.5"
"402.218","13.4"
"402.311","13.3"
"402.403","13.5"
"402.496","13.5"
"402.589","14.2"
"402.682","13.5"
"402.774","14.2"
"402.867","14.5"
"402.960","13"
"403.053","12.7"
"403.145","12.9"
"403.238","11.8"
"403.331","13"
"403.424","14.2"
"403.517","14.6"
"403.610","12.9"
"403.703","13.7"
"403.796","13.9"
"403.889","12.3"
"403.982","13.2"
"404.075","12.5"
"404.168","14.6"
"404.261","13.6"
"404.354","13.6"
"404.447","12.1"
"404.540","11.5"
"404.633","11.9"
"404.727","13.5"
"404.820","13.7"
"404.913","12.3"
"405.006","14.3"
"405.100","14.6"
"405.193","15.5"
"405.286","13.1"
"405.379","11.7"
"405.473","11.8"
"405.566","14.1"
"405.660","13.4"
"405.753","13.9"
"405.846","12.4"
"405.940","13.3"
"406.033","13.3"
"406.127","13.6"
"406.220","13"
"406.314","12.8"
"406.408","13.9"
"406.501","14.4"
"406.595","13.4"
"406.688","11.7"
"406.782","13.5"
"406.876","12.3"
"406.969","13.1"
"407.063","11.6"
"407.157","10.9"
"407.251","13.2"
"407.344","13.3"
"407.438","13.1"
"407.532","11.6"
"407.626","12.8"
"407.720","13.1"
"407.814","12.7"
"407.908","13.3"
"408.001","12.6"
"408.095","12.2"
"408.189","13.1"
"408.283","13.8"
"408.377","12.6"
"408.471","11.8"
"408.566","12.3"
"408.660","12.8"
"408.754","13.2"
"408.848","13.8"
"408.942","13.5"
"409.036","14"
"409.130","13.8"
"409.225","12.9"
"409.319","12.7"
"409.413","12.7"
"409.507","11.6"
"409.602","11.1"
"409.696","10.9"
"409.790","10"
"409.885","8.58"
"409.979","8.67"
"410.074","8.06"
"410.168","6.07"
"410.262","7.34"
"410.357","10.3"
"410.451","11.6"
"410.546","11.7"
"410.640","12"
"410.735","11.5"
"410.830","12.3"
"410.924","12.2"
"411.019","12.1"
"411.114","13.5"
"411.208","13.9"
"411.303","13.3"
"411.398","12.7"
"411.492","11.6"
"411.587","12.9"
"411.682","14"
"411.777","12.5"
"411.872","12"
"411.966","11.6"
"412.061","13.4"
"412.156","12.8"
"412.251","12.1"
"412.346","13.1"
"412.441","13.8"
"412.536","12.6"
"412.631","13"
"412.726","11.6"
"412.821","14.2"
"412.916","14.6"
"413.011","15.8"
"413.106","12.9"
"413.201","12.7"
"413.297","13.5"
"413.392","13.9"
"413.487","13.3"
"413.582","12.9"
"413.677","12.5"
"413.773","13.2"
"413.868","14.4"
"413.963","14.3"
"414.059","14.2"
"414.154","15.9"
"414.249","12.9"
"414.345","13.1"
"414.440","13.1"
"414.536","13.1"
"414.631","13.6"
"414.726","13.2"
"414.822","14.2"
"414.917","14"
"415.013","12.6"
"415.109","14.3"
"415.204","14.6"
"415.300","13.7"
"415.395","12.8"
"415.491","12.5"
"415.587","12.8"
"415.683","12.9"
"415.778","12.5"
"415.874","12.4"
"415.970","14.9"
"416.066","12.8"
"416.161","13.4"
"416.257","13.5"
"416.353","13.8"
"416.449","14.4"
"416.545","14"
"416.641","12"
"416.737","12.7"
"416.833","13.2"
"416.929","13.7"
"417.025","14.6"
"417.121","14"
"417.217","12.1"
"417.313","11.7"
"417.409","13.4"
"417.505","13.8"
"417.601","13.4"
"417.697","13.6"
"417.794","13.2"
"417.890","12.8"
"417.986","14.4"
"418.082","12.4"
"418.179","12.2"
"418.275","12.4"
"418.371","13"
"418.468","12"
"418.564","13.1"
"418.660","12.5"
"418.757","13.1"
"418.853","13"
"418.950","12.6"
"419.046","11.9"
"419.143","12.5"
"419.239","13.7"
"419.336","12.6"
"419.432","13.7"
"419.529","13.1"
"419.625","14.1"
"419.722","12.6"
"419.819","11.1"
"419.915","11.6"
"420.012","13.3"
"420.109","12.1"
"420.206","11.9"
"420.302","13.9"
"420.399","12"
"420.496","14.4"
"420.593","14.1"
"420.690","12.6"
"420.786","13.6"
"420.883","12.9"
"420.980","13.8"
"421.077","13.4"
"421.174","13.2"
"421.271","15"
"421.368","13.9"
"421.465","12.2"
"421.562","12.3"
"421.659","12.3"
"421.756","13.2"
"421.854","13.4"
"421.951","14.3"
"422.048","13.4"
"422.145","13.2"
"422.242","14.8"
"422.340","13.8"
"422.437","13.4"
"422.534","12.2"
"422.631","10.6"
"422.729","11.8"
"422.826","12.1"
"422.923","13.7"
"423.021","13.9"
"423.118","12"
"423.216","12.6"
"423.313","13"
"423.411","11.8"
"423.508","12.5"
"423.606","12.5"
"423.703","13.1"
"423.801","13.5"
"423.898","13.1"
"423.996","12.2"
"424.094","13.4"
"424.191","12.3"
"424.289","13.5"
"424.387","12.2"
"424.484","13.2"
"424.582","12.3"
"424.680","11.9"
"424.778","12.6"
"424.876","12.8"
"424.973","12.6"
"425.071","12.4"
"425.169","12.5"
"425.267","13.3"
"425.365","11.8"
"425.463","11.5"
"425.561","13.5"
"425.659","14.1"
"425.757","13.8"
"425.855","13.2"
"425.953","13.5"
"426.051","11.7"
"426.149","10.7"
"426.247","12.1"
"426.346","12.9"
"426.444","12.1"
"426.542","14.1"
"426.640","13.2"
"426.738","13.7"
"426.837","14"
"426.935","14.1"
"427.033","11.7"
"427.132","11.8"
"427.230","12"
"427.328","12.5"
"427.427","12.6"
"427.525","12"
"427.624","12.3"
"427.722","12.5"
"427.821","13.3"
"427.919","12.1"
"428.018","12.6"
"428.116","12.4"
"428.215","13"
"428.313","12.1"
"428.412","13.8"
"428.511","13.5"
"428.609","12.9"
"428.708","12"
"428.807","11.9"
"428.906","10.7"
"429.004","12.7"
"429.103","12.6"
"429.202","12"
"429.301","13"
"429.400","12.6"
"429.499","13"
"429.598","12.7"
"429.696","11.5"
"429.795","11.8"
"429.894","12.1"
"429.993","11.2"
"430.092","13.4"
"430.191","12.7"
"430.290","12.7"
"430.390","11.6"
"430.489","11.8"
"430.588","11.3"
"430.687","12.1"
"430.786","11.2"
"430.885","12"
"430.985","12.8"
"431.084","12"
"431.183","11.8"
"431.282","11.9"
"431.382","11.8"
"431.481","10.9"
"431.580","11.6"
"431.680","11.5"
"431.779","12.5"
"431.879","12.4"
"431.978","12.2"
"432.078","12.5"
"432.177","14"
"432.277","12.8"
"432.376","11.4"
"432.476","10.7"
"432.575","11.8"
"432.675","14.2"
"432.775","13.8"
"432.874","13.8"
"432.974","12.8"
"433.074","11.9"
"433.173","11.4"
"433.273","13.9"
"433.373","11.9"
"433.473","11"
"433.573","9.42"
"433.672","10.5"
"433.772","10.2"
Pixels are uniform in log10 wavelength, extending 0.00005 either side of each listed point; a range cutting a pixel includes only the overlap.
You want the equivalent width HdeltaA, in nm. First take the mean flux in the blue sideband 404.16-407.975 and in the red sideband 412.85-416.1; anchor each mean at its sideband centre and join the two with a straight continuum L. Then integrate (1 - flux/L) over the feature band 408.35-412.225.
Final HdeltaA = 0.42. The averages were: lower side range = 13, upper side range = 13.5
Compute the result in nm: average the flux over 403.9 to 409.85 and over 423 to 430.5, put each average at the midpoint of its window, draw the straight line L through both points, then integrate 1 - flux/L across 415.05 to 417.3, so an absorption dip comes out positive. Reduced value -0.10 nm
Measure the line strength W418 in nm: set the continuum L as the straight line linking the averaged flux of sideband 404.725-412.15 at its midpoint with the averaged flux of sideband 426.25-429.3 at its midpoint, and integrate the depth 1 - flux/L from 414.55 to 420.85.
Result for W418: -0.29 nm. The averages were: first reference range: 12.4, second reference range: 12.6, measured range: 13.1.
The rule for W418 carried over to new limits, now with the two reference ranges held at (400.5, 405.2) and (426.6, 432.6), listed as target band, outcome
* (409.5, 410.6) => 0.30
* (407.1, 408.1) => 0.05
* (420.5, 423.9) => -0.12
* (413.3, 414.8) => -0.07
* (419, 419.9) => 0.00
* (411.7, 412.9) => 0.02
